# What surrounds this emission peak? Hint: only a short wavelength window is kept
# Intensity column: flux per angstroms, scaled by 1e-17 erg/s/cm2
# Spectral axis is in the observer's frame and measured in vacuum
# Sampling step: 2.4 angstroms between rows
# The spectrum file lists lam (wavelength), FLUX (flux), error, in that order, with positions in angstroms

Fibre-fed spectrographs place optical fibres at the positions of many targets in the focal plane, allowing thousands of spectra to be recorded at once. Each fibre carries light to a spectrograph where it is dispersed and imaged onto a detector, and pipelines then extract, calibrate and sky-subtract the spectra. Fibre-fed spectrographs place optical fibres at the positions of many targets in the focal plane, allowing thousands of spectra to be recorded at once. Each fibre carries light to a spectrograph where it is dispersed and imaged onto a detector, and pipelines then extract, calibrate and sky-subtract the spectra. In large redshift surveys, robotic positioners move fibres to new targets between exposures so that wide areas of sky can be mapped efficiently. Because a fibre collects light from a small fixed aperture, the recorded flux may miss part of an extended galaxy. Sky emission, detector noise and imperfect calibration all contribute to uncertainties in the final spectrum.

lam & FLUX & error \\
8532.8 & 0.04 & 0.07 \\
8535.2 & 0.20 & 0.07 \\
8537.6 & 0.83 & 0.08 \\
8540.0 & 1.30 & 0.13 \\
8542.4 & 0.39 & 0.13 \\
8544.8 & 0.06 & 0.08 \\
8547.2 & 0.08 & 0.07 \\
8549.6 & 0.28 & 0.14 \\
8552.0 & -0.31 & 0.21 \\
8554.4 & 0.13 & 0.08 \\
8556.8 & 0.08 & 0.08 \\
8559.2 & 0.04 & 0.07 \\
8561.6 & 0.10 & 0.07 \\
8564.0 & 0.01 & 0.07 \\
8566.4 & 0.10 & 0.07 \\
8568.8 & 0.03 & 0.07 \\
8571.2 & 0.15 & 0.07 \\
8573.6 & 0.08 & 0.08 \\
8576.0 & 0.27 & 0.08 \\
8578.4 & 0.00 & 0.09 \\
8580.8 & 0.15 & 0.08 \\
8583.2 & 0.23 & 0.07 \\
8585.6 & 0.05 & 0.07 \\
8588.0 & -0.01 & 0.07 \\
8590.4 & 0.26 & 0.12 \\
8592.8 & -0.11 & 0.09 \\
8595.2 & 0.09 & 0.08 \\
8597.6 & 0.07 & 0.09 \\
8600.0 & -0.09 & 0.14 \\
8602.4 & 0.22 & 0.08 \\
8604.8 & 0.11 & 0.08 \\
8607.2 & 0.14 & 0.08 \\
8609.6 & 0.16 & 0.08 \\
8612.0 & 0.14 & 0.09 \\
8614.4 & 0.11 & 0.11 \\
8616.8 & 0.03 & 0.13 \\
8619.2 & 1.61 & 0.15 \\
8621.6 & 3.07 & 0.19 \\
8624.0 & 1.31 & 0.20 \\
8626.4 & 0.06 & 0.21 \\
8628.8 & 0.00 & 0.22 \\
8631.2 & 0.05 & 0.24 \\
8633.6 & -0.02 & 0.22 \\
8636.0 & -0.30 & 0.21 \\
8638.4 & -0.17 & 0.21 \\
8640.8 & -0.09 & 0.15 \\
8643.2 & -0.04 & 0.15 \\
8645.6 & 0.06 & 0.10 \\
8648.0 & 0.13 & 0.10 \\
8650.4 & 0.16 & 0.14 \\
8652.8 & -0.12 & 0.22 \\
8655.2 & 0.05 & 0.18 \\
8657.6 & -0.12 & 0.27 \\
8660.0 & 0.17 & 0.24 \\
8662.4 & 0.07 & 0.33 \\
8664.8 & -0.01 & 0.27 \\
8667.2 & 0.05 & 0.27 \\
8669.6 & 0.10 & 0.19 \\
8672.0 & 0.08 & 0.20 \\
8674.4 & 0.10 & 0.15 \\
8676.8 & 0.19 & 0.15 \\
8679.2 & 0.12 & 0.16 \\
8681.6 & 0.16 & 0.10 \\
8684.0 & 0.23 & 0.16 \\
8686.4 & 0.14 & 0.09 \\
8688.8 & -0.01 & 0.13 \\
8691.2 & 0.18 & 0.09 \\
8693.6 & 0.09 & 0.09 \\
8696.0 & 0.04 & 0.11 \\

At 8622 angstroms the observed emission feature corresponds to [O III] 5007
